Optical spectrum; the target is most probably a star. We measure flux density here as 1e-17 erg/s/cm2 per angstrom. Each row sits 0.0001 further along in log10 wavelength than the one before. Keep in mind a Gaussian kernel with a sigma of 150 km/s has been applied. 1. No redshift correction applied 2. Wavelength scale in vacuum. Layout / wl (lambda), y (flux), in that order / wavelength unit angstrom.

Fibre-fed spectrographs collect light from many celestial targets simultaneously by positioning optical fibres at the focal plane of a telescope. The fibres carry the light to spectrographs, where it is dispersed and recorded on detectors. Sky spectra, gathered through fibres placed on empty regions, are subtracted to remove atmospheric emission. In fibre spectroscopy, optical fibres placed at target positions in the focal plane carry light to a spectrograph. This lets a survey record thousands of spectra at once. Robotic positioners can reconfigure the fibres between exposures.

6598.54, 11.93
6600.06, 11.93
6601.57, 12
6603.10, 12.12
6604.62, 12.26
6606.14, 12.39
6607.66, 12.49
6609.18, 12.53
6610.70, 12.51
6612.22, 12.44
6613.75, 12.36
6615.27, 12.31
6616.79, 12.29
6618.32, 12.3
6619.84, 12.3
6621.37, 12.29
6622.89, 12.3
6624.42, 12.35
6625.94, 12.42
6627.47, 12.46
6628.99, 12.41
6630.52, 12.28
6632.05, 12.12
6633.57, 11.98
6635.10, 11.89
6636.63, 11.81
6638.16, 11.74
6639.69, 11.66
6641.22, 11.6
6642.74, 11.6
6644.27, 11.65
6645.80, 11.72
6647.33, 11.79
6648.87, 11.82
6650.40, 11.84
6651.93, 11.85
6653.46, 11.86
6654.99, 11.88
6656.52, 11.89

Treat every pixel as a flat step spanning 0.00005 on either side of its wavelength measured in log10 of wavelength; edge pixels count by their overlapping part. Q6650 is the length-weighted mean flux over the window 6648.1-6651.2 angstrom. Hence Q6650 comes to 11.8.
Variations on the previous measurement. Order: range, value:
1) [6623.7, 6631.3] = 12.4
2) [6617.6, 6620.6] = 12.3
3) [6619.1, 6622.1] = 12.3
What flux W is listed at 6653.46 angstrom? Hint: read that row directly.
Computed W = 11.86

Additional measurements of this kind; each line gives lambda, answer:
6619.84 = 12.3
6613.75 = 12.36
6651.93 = 11.85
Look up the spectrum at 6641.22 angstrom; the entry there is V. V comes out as 11.6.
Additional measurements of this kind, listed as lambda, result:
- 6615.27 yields 12.31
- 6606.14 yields 12.39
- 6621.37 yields 12.29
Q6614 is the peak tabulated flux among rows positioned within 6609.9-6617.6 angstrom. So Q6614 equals 12.51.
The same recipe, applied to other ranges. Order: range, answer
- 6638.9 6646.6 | 11.72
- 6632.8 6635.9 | 11.98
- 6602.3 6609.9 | 12.53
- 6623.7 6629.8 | 12.46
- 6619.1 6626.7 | 12.42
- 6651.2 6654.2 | 11.86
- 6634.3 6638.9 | 11.89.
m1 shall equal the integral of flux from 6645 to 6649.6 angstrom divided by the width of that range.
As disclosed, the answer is 11.8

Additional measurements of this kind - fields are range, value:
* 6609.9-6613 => 12.5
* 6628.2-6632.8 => 12.3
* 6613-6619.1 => 12.3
